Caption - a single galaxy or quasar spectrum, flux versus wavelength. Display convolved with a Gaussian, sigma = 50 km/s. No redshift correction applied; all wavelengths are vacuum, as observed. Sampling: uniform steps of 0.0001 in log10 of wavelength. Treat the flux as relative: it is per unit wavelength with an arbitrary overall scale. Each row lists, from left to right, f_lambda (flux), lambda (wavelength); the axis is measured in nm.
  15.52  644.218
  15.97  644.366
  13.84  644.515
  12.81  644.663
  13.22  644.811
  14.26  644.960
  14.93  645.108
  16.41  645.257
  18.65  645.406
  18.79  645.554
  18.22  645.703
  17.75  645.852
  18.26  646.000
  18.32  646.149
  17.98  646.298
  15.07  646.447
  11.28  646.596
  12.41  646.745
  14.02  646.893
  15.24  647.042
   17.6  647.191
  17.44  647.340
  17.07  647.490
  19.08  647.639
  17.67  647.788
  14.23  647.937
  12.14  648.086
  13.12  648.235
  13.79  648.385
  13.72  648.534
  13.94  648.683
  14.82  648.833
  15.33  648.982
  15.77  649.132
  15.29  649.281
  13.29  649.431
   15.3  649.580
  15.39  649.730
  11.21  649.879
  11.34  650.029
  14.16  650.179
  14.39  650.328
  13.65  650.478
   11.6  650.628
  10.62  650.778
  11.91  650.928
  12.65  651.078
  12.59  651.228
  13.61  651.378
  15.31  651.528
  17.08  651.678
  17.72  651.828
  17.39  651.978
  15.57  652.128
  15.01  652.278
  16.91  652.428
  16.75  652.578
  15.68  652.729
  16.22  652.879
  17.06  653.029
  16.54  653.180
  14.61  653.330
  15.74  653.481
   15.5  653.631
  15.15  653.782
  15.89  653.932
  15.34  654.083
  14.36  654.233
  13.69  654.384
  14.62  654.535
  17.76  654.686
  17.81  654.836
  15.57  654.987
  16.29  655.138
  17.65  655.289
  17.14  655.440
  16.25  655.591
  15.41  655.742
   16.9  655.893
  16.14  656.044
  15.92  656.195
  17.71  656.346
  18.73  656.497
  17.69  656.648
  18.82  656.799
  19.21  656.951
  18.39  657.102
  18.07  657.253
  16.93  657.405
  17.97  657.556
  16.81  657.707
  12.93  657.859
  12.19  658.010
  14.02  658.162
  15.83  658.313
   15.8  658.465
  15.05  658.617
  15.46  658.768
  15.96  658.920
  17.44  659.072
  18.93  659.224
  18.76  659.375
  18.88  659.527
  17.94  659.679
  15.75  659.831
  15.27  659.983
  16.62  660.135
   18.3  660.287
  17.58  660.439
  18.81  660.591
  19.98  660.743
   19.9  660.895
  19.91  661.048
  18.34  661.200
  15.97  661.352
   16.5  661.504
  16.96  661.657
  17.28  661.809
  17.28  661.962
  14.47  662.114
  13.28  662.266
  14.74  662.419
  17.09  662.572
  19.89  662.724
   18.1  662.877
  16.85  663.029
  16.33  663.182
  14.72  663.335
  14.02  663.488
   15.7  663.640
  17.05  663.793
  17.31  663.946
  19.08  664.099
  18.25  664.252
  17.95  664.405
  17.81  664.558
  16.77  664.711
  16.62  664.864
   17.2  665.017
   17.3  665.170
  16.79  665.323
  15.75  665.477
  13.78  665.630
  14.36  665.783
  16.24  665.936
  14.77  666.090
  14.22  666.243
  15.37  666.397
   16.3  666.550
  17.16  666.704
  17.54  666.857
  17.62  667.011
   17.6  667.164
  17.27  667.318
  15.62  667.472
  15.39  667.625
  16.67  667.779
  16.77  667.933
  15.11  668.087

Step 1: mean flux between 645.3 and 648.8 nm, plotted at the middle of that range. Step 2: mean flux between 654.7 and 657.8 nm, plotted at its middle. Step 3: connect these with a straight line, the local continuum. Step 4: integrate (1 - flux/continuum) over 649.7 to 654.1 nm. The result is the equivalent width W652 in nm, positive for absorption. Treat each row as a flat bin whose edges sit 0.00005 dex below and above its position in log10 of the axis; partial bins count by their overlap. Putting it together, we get 0.50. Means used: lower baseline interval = 15.9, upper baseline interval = 17.3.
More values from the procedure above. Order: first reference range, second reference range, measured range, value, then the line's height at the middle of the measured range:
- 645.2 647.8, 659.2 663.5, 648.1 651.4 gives 0.653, 16.8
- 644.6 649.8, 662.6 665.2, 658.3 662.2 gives -0.120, 16.8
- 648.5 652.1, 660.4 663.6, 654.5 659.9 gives -0.321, 15.8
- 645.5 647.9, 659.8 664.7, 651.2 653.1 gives 0.087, 16.8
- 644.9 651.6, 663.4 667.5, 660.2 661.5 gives -0.194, 16.1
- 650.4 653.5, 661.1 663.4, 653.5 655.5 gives -0.071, 15.3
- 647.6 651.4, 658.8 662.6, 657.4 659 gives 0.115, 16.5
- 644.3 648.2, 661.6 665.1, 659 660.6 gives -0.103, 16.5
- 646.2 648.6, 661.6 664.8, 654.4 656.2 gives -0.051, 15.9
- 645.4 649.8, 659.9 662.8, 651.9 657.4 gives -0.003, 16.5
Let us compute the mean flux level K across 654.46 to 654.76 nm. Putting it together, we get 16.2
